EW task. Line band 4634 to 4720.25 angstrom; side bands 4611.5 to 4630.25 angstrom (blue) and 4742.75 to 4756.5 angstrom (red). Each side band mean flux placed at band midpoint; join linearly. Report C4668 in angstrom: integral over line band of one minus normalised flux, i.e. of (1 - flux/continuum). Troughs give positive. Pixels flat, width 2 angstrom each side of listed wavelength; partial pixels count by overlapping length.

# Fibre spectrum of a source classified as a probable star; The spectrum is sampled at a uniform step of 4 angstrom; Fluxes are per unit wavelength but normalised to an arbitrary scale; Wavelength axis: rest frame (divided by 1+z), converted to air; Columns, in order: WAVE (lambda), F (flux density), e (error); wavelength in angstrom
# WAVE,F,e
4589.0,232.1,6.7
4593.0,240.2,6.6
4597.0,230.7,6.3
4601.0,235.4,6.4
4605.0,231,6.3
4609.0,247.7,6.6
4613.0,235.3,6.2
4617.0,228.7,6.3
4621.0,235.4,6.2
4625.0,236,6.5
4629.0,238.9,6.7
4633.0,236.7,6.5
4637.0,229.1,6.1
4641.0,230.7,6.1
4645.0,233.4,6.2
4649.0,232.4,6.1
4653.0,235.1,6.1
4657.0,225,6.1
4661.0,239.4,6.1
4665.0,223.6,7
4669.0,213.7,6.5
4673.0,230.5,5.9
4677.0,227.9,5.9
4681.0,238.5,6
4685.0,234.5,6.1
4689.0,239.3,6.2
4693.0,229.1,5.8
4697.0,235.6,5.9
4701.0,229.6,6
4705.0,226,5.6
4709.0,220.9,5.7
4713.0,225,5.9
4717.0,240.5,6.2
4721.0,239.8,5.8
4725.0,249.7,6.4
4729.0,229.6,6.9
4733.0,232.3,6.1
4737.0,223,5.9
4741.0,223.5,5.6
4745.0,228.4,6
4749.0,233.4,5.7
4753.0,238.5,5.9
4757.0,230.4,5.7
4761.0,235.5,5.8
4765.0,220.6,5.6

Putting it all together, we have 1.2 angstrom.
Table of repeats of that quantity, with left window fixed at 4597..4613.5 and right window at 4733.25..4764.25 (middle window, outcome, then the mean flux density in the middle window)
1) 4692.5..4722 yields 0.18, 231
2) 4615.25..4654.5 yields 0.28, 234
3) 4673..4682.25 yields 0.05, 232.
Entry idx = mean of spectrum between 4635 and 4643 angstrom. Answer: 230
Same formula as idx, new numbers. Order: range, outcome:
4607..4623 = 237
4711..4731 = 237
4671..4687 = 233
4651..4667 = 231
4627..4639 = 235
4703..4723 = 230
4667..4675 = 222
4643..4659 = 231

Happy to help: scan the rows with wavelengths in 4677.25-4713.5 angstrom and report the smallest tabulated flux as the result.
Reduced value 220.9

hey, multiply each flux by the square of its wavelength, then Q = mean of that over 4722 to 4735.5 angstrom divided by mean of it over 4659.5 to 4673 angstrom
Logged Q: 1.08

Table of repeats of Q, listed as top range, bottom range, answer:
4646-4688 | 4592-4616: 1.00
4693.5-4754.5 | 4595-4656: 1.03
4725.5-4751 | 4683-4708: 1.01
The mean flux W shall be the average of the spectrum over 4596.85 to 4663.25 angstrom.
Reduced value 234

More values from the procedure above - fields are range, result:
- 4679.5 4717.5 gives 231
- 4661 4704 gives 231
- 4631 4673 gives 230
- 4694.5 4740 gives 232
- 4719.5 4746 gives 232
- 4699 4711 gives 226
